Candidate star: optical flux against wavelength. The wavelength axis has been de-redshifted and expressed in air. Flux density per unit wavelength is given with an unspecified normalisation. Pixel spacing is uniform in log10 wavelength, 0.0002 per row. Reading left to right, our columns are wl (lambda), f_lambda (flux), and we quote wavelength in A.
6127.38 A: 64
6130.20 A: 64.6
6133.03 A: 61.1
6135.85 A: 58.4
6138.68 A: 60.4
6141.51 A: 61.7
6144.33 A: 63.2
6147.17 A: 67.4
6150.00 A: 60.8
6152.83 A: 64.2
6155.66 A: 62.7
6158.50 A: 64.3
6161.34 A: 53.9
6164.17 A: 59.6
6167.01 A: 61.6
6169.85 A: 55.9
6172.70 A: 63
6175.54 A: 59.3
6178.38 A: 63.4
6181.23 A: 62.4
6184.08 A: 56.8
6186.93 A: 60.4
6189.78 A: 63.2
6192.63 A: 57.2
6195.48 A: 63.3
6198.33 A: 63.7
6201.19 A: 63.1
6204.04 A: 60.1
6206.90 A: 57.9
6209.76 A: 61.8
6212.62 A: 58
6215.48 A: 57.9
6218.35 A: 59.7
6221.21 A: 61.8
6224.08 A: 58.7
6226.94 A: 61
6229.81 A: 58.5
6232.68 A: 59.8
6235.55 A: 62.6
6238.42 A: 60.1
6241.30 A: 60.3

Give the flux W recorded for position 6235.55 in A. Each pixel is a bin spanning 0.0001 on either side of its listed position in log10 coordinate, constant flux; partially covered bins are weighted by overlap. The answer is 62.6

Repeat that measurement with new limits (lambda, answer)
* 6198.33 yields 63.7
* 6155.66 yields 62.7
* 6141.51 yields 61.7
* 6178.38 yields 63.4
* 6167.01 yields 61.6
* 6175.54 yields 59.3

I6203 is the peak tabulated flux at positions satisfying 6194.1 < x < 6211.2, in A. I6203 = 63.7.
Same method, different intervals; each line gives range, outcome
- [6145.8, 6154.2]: 67.4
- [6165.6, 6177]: 63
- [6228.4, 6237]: 62.6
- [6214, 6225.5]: 61.8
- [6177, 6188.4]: 63.4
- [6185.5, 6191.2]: 63.2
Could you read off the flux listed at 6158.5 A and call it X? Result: 64.3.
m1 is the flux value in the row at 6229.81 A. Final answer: 58.5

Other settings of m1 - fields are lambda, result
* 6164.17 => 59.6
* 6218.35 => 59.7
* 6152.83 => 64.2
